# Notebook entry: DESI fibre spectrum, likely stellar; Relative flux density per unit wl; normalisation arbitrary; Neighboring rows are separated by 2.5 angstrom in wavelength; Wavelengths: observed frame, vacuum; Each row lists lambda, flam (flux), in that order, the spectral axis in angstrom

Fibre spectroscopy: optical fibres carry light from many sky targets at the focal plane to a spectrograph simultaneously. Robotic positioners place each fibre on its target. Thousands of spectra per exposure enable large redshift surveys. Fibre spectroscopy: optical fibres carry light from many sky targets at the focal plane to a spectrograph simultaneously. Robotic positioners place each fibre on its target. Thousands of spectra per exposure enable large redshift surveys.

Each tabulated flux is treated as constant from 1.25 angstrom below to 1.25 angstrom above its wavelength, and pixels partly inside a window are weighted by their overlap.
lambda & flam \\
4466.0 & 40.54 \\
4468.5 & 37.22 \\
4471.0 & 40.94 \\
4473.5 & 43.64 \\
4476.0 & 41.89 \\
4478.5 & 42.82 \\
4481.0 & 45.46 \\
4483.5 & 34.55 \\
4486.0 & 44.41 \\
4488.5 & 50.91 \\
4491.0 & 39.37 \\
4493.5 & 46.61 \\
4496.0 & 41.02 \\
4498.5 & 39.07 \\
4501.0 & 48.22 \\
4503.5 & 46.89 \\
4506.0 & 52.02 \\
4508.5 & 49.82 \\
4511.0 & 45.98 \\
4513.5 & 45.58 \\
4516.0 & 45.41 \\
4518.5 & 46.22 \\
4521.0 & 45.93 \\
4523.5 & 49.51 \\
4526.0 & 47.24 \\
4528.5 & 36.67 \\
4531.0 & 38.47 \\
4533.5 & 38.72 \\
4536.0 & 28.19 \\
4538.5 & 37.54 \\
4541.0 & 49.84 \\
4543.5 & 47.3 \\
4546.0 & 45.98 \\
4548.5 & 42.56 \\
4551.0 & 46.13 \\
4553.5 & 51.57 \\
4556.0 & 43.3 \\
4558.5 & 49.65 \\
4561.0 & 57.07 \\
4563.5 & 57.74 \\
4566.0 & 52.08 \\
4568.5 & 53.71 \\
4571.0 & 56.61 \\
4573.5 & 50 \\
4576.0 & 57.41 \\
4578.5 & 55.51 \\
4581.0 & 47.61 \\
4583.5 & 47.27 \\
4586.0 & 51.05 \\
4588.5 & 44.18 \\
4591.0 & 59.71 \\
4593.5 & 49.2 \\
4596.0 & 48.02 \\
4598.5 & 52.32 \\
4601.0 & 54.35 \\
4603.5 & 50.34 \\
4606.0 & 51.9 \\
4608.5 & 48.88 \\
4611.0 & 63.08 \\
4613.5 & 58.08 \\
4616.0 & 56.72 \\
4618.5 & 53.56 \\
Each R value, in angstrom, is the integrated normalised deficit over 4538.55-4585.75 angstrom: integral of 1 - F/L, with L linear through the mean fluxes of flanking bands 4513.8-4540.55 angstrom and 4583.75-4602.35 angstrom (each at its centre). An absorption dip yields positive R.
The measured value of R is -3.6 angstrom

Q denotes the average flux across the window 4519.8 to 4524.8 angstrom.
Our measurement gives 47.7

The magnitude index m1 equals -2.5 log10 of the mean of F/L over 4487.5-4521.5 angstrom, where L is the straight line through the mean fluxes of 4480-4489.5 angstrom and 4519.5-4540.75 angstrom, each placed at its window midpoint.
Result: -0.09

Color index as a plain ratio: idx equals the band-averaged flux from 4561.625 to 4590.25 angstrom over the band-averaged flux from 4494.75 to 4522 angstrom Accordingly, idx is 1.14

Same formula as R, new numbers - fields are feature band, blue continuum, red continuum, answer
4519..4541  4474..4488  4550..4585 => 3.1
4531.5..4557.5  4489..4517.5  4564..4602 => 3.2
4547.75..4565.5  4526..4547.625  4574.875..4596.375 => -1.9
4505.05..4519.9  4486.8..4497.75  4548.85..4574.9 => -0.3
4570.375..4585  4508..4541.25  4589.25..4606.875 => -0.8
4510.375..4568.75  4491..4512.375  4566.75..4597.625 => 3.4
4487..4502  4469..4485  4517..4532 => -0.6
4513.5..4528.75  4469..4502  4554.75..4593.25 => 0.3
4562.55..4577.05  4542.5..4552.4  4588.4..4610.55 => -1.9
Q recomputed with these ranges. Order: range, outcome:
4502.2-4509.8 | 49.5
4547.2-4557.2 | 45.9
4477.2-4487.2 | 41.8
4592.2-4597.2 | 48.7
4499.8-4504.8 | 47.6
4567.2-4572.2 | 55.1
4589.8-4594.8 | 54.3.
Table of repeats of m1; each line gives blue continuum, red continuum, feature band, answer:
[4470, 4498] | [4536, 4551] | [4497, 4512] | -0.09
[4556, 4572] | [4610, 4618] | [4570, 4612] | 0.08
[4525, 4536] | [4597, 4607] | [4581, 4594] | -0.01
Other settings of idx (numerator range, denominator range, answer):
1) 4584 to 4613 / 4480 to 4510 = 1.16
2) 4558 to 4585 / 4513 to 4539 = 1.27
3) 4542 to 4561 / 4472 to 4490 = 1.09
